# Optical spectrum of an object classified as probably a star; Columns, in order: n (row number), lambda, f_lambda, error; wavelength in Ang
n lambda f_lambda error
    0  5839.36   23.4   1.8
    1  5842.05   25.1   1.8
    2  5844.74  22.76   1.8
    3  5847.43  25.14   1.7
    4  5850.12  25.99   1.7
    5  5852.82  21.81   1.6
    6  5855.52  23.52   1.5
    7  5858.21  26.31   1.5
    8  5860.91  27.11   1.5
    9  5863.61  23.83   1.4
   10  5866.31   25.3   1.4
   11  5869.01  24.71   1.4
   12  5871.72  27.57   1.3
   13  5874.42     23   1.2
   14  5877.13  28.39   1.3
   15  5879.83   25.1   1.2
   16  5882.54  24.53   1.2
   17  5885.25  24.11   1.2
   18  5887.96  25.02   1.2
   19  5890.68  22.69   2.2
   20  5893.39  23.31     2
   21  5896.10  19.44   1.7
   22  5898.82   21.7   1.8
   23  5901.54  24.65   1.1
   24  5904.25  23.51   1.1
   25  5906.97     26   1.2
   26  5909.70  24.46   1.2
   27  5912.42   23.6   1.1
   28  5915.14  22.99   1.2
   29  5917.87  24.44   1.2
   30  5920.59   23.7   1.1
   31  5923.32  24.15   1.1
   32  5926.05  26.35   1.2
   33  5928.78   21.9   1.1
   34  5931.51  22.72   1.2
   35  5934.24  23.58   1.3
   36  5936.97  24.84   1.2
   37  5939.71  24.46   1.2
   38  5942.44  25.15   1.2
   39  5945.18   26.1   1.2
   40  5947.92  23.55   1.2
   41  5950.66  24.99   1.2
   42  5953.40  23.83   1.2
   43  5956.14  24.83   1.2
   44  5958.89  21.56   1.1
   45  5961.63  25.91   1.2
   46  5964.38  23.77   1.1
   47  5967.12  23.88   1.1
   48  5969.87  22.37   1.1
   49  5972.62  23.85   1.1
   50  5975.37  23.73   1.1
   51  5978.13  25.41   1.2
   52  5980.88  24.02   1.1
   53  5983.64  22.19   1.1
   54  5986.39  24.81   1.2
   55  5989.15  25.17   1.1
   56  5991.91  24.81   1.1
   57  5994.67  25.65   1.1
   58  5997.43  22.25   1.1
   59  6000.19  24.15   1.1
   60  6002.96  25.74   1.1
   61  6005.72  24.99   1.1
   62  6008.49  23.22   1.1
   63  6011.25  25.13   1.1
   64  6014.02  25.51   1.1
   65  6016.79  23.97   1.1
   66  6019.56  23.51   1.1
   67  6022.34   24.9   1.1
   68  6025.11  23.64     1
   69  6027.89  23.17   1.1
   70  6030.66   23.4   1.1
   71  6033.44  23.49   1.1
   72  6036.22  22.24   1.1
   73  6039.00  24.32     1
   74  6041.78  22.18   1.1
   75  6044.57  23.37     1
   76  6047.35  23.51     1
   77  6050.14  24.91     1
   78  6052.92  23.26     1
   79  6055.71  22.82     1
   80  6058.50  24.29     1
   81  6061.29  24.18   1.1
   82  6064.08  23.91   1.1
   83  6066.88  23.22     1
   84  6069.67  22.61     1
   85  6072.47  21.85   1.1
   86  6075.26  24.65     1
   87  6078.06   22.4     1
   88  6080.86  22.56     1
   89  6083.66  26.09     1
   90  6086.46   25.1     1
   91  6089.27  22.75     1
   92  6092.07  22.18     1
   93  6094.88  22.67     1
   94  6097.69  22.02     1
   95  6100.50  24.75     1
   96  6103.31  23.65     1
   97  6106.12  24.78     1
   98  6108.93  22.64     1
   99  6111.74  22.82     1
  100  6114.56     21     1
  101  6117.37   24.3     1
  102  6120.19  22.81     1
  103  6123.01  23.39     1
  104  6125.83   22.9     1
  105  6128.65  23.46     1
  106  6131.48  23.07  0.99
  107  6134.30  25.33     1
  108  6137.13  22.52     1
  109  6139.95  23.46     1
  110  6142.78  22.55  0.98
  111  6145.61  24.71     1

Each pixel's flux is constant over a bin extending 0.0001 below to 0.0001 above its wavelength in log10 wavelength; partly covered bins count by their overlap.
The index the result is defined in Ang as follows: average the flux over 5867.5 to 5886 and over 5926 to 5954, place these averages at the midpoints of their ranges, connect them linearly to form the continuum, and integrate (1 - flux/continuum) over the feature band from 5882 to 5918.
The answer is 2.0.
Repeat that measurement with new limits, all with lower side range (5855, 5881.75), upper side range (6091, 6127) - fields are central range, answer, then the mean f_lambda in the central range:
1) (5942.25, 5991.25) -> 0.7 Ang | 24.2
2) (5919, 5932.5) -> 0.6 Ang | 23.8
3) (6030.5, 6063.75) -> 0.3 Ang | 23.5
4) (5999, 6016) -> -0.5 Ang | 24.8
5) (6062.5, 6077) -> 0.1 Ang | 23.2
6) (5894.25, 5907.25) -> 1.2 Ang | 22.8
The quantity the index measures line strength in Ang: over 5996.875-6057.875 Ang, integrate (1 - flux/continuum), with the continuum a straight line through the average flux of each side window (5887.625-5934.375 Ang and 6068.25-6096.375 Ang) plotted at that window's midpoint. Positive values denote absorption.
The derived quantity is -1.2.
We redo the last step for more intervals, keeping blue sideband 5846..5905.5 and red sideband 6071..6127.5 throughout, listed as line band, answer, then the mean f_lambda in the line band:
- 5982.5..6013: -0.8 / 24.4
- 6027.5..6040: 0.2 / 23.3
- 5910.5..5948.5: 0.0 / 24.1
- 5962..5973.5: 0.1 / 23.7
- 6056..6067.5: -0.2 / 23.8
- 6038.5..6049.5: 0.1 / 23.4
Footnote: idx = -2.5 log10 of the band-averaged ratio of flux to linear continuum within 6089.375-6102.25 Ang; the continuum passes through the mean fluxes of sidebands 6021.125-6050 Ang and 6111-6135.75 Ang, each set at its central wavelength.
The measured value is 0.02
